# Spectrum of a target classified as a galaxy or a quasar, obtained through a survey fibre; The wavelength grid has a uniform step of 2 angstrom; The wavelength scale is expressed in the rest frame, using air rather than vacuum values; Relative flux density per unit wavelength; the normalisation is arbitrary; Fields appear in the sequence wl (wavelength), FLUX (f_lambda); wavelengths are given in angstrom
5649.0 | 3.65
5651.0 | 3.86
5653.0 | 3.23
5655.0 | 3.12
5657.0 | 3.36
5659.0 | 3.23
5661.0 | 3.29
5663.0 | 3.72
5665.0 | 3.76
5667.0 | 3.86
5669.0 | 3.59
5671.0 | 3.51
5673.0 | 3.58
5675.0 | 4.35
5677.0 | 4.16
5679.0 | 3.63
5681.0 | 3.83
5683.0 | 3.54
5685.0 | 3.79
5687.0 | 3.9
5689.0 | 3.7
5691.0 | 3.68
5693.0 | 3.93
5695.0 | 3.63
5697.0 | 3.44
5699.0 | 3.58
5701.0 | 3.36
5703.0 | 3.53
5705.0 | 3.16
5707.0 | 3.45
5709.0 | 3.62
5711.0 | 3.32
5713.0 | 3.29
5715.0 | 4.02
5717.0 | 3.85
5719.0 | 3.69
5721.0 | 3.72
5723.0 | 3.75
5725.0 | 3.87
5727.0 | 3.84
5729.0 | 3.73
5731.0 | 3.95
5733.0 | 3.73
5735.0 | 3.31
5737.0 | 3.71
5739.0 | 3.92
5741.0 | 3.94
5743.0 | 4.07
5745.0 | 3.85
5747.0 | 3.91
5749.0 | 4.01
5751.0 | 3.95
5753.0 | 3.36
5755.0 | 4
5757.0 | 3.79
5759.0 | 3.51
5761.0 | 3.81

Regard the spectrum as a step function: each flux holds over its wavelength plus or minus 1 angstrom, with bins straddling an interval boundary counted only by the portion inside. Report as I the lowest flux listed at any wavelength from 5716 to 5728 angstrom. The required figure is 3.69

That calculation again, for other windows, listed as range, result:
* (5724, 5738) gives 3.31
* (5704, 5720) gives 3.16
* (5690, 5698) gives 3.44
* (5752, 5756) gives 3.36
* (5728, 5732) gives 3.73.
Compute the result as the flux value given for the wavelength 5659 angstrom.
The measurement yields 3.23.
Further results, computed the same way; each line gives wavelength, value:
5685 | 3.79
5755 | 4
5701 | 3.36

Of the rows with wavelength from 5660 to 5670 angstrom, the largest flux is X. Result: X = 3.86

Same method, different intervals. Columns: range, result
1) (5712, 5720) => 4.02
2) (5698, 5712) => 3.62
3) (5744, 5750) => 4.01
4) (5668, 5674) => 3.59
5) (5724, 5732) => 3.95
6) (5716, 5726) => 3.87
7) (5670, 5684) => 4.35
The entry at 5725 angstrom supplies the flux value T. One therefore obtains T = 3.87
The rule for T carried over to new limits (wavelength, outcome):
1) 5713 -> 3.29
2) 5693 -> 3.93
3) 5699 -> 3.58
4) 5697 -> 3.44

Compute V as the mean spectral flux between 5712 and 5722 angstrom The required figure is 3.71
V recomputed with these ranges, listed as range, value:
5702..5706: 3.34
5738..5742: 3.93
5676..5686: 3.79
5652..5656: 3.17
